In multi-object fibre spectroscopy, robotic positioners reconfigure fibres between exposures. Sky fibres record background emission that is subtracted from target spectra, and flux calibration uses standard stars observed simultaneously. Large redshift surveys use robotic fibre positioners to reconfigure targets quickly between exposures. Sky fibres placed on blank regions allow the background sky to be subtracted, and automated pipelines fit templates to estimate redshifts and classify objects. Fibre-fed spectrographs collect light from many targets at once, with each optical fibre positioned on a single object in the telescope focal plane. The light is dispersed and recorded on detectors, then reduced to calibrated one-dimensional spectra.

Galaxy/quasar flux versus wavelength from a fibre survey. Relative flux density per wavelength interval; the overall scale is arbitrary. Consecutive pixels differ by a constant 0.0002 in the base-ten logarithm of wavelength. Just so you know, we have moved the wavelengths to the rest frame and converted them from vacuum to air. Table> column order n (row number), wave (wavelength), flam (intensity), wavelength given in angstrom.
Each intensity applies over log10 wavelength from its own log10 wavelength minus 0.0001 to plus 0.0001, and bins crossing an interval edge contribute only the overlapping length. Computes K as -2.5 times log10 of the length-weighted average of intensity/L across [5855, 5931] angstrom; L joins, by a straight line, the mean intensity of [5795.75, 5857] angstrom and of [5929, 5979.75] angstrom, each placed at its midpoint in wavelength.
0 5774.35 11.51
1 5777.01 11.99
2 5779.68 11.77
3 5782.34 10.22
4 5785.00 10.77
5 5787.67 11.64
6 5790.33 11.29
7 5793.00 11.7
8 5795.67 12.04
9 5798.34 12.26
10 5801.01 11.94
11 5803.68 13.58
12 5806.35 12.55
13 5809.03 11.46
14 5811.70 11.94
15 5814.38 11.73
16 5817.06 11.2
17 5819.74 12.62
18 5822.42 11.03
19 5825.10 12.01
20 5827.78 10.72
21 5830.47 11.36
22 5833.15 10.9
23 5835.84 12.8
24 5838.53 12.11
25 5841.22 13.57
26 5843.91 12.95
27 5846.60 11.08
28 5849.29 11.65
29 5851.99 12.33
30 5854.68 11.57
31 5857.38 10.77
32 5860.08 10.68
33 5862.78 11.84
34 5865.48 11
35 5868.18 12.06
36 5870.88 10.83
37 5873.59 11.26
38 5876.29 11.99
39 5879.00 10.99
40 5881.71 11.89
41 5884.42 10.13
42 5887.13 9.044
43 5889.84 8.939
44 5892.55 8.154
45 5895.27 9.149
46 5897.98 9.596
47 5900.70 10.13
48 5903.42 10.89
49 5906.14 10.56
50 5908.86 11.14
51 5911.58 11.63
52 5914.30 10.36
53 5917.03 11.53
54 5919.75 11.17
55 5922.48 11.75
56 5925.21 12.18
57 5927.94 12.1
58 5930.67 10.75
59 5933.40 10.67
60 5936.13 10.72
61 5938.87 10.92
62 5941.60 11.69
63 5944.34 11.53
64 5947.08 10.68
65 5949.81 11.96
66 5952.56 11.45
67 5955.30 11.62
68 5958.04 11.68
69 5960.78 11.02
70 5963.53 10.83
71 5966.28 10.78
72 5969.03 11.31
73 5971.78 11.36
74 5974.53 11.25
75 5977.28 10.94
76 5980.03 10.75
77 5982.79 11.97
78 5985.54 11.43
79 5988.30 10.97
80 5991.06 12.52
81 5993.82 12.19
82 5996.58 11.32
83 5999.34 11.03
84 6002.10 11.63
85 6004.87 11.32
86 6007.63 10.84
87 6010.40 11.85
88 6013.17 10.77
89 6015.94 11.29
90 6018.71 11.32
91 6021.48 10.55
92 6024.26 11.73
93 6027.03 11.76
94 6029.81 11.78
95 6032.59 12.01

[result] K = 0.07 mag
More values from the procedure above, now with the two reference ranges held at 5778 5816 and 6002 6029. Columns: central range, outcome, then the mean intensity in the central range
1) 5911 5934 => 0.013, 11.4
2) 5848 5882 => 0.018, 11.4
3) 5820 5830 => 0.028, 11.4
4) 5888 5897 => 0.296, 8.8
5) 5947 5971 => 0.012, 11.3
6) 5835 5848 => -0.073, 12.5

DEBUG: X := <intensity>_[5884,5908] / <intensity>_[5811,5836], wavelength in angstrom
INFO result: 0.83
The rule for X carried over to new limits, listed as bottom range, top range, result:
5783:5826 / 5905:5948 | 0.95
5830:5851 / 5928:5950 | 0.92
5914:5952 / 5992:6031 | 1.01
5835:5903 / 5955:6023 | 1.02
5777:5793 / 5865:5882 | 1.02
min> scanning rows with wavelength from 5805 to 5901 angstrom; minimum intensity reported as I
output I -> 8.154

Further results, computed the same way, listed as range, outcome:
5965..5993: 10.75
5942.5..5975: 10.68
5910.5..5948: 10.36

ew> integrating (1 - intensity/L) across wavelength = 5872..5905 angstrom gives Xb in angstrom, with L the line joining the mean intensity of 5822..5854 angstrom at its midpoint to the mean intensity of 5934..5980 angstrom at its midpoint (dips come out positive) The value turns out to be 4.04 angstrom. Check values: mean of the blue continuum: 11.9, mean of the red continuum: 11.2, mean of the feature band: 10.2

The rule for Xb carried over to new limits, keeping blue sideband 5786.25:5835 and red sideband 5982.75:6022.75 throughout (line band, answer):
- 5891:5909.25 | 2.7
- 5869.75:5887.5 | 1.0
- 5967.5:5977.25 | 0.2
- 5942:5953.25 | 0.1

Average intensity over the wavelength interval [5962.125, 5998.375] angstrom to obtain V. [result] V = 11.4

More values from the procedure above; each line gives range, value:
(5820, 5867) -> 11.7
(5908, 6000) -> 11.3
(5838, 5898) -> 11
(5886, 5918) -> 10.1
